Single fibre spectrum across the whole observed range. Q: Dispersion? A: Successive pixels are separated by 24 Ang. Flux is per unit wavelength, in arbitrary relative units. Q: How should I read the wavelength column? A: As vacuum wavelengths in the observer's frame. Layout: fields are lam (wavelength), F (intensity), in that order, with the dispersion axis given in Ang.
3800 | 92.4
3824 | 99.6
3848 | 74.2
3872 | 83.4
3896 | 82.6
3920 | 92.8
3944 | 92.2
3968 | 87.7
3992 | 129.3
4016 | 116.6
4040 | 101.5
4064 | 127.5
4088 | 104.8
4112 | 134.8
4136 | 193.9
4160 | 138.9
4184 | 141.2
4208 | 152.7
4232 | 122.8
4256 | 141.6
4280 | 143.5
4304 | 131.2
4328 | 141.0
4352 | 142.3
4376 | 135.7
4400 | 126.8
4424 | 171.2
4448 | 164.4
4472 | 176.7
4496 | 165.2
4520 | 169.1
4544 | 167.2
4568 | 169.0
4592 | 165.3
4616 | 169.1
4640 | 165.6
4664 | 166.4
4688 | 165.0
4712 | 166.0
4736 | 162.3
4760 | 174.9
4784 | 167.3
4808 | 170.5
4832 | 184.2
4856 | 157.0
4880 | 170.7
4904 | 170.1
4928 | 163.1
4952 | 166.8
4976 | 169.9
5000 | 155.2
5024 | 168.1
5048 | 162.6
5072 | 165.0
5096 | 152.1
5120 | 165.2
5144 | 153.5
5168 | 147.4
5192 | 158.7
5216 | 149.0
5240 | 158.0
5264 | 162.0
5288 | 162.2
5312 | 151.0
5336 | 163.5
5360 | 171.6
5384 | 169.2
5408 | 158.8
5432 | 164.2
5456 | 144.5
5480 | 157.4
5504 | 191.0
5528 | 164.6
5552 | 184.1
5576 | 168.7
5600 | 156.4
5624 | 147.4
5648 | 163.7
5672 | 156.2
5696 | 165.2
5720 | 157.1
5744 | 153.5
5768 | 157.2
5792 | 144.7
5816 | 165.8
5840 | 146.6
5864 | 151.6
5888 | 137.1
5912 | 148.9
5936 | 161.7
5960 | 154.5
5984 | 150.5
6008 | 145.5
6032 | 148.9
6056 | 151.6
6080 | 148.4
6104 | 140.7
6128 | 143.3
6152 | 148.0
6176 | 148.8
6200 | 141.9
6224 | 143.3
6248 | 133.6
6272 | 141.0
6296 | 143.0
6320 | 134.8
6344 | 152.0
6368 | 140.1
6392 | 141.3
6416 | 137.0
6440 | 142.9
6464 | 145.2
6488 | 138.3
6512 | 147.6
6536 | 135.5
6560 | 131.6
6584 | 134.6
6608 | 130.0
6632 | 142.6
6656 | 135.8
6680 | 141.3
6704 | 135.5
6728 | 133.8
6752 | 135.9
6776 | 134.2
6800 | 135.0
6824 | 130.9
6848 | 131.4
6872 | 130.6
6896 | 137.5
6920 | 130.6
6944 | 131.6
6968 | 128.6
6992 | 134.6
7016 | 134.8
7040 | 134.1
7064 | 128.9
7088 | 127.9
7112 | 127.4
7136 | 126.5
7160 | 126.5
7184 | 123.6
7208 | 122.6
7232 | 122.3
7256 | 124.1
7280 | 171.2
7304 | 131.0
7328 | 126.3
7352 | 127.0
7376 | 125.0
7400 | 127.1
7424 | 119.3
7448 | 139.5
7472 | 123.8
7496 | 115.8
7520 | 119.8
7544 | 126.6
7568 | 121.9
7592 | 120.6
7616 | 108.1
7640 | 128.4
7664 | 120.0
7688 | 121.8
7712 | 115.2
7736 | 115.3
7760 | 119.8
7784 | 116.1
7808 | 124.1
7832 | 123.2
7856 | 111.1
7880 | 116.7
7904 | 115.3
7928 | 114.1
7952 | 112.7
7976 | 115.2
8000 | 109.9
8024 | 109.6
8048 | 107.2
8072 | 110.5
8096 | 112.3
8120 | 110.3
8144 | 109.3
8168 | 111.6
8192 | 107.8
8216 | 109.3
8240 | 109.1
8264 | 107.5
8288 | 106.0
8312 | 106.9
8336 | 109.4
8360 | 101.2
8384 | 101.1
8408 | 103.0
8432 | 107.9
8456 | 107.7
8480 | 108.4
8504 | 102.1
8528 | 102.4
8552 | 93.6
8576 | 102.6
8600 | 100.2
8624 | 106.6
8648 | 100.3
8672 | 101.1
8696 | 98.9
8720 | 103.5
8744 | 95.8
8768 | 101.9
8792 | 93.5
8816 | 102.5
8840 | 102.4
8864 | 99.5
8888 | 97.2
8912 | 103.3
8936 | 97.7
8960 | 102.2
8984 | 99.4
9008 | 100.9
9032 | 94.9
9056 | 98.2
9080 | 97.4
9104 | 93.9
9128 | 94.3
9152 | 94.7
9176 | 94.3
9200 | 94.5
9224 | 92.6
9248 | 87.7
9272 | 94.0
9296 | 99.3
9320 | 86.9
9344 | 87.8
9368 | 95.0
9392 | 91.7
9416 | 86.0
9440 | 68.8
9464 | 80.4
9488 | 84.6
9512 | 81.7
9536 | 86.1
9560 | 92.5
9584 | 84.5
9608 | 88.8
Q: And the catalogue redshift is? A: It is 0.108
